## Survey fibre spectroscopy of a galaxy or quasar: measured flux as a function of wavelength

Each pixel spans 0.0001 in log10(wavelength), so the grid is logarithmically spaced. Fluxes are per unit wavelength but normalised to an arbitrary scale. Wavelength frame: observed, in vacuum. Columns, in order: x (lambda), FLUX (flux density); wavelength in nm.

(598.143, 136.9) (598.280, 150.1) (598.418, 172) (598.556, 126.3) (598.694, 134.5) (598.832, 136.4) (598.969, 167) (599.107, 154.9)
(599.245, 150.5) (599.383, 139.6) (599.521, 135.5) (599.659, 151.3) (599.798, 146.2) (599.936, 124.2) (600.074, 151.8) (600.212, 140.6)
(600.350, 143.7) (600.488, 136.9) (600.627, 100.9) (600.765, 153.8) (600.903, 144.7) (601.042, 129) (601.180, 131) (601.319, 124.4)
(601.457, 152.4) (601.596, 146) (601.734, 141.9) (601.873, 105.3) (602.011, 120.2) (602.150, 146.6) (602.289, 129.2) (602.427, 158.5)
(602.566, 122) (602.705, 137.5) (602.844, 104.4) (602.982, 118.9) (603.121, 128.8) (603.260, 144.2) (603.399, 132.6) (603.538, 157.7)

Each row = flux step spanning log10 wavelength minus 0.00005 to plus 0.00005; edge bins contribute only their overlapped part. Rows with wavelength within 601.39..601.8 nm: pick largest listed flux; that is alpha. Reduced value 152.4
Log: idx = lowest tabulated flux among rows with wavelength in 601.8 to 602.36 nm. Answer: 105.3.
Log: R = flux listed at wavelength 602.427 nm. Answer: 158.5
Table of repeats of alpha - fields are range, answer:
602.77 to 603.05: 118.9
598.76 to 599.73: 167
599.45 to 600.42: 151.8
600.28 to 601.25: 153.8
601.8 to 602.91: 158.5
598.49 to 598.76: 134.5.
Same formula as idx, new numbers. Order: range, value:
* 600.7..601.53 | 124.4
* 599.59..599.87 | 146.2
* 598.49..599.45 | 126.3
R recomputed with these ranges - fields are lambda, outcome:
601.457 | 152.4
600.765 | 153.8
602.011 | 120.2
